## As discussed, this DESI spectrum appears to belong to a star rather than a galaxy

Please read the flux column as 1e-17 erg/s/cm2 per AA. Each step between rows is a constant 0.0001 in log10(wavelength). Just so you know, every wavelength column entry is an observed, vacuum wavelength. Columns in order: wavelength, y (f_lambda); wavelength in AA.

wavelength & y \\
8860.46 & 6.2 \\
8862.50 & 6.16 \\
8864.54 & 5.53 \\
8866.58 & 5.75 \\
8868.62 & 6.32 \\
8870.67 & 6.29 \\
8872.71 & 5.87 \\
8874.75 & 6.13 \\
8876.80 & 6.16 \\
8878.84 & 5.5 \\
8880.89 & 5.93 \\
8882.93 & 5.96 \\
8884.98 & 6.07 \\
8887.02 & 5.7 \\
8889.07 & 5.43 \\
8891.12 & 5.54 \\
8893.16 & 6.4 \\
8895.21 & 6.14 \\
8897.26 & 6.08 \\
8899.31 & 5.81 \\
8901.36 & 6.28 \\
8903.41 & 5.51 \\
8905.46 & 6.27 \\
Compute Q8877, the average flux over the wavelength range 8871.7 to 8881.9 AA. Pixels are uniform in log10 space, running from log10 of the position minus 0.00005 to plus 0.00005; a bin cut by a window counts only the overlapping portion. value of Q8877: 5.92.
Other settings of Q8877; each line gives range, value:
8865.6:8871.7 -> 6.12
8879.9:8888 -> 5.92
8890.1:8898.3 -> 6.04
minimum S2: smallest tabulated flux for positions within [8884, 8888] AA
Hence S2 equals 5.7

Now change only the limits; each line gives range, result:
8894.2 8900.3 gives 5.81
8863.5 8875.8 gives 5.53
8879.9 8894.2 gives 5.43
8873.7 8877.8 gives 6.13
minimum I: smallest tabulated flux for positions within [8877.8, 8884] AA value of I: 5.5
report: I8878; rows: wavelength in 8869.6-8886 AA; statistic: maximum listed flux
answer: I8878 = 6.29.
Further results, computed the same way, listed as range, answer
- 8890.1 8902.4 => 6.4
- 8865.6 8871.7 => 6.32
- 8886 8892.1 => 5.7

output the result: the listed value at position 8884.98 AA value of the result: 6.07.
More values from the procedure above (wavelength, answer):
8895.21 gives 6.14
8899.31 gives 5.81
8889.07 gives 5.43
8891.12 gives 5.54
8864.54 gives 5.53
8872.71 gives 5.87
